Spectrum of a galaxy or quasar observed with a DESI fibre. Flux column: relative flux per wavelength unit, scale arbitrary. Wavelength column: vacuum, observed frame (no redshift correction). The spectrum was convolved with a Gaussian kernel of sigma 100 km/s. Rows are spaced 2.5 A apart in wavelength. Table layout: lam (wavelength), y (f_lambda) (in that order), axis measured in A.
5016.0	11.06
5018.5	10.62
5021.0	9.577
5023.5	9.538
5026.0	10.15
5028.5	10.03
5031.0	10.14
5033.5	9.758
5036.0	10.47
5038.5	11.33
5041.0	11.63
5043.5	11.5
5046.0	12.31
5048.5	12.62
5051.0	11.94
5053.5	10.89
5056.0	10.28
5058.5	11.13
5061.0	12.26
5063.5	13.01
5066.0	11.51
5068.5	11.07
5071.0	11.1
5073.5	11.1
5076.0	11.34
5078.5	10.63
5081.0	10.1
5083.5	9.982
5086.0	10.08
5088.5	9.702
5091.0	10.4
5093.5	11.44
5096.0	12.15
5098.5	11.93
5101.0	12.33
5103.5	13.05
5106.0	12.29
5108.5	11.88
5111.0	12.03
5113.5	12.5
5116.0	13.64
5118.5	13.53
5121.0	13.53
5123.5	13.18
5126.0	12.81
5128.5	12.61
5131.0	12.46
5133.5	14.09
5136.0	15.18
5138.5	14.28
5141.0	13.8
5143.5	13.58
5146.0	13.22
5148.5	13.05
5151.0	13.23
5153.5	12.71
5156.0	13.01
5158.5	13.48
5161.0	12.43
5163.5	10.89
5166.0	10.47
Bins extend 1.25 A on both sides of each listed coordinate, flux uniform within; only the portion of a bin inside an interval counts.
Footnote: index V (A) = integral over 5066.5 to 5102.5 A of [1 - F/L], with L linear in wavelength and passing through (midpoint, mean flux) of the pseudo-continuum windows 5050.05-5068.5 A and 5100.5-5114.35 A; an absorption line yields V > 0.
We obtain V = 2.9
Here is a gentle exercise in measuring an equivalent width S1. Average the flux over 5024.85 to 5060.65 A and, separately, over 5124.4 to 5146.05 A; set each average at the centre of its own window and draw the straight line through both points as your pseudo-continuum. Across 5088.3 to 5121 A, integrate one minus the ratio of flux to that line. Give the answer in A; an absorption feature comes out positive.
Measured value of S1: 1.4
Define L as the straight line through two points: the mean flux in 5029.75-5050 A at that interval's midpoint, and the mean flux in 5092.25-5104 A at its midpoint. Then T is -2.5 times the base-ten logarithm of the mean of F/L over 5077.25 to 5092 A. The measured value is 0.17 mag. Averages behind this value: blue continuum 11.2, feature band 10.1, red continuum 12.1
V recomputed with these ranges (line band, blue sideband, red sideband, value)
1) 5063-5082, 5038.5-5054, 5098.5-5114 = 1.35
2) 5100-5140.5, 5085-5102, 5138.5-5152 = -2.49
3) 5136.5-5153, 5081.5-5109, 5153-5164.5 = -1.76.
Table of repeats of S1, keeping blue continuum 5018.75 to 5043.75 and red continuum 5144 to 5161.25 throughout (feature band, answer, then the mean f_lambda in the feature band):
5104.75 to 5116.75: -0.3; 12.4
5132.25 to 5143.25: -1.3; 14.3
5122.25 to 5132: -0.2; 12.8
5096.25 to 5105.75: -0.4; 12.4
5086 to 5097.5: 0.9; 10.9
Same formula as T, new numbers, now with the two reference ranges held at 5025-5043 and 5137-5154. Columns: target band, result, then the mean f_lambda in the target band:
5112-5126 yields -0.037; 13.2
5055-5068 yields -0.034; 11.6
